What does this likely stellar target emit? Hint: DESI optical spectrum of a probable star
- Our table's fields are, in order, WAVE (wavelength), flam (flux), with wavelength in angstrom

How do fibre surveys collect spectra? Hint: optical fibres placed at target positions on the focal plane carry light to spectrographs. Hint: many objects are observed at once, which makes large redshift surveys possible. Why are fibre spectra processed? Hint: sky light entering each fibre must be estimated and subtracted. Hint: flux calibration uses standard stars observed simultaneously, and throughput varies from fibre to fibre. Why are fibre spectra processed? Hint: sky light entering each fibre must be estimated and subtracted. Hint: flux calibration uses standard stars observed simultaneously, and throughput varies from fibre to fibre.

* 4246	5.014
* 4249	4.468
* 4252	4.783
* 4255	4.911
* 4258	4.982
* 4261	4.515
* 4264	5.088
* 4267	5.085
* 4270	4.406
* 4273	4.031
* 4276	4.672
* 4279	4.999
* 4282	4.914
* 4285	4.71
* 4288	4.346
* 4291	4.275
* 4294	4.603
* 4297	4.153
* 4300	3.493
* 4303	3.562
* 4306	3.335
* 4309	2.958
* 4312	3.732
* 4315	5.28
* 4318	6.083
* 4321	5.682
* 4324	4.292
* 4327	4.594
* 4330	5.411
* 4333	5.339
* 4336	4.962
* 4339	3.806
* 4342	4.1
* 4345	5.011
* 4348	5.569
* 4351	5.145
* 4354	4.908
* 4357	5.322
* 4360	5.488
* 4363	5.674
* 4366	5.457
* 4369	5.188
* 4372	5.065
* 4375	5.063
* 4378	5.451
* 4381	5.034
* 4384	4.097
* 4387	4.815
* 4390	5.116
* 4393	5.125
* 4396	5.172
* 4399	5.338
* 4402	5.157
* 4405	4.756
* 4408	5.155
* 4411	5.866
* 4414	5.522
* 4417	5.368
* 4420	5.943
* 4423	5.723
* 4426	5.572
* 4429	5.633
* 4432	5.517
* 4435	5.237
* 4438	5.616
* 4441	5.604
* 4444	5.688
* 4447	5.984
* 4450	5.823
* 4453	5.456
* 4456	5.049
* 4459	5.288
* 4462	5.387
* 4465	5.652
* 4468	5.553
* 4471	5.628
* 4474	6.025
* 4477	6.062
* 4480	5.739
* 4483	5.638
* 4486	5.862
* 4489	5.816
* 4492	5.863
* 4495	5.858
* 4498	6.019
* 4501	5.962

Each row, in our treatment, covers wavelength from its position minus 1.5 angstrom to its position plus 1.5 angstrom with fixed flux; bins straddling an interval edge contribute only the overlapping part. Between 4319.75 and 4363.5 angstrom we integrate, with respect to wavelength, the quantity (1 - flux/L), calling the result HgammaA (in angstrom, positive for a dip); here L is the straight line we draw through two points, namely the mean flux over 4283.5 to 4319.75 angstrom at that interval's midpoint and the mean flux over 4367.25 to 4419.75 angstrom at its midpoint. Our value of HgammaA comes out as -3.5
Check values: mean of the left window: 4.22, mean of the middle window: 5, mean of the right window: 5.16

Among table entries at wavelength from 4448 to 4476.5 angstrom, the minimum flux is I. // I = 5.049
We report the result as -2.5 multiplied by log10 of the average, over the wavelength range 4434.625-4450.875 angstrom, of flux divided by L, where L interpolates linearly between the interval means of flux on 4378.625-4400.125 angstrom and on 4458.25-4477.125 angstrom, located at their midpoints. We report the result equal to -0.05 mag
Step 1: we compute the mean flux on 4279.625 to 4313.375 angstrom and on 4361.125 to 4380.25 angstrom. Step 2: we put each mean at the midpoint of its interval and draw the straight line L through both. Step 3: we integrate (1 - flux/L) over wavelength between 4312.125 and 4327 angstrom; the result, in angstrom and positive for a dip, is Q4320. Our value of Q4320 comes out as -2.3 angstrom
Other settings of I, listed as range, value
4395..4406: 4.756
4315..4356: 3.806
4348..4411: 4.097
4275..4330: 2.958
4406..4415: 5.155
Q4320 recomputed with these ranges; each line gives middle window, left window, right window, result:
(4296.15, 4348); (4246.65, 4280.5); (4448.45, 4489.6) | 5.2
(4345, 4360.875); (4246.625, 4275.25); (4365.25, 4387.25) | -1.0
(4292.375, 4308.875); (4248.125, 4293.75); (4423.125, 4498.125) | 3.7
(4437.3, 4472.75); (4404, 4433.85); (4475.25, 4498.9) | 0.8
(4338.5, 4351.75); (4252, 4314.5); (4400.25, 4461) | 0.2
